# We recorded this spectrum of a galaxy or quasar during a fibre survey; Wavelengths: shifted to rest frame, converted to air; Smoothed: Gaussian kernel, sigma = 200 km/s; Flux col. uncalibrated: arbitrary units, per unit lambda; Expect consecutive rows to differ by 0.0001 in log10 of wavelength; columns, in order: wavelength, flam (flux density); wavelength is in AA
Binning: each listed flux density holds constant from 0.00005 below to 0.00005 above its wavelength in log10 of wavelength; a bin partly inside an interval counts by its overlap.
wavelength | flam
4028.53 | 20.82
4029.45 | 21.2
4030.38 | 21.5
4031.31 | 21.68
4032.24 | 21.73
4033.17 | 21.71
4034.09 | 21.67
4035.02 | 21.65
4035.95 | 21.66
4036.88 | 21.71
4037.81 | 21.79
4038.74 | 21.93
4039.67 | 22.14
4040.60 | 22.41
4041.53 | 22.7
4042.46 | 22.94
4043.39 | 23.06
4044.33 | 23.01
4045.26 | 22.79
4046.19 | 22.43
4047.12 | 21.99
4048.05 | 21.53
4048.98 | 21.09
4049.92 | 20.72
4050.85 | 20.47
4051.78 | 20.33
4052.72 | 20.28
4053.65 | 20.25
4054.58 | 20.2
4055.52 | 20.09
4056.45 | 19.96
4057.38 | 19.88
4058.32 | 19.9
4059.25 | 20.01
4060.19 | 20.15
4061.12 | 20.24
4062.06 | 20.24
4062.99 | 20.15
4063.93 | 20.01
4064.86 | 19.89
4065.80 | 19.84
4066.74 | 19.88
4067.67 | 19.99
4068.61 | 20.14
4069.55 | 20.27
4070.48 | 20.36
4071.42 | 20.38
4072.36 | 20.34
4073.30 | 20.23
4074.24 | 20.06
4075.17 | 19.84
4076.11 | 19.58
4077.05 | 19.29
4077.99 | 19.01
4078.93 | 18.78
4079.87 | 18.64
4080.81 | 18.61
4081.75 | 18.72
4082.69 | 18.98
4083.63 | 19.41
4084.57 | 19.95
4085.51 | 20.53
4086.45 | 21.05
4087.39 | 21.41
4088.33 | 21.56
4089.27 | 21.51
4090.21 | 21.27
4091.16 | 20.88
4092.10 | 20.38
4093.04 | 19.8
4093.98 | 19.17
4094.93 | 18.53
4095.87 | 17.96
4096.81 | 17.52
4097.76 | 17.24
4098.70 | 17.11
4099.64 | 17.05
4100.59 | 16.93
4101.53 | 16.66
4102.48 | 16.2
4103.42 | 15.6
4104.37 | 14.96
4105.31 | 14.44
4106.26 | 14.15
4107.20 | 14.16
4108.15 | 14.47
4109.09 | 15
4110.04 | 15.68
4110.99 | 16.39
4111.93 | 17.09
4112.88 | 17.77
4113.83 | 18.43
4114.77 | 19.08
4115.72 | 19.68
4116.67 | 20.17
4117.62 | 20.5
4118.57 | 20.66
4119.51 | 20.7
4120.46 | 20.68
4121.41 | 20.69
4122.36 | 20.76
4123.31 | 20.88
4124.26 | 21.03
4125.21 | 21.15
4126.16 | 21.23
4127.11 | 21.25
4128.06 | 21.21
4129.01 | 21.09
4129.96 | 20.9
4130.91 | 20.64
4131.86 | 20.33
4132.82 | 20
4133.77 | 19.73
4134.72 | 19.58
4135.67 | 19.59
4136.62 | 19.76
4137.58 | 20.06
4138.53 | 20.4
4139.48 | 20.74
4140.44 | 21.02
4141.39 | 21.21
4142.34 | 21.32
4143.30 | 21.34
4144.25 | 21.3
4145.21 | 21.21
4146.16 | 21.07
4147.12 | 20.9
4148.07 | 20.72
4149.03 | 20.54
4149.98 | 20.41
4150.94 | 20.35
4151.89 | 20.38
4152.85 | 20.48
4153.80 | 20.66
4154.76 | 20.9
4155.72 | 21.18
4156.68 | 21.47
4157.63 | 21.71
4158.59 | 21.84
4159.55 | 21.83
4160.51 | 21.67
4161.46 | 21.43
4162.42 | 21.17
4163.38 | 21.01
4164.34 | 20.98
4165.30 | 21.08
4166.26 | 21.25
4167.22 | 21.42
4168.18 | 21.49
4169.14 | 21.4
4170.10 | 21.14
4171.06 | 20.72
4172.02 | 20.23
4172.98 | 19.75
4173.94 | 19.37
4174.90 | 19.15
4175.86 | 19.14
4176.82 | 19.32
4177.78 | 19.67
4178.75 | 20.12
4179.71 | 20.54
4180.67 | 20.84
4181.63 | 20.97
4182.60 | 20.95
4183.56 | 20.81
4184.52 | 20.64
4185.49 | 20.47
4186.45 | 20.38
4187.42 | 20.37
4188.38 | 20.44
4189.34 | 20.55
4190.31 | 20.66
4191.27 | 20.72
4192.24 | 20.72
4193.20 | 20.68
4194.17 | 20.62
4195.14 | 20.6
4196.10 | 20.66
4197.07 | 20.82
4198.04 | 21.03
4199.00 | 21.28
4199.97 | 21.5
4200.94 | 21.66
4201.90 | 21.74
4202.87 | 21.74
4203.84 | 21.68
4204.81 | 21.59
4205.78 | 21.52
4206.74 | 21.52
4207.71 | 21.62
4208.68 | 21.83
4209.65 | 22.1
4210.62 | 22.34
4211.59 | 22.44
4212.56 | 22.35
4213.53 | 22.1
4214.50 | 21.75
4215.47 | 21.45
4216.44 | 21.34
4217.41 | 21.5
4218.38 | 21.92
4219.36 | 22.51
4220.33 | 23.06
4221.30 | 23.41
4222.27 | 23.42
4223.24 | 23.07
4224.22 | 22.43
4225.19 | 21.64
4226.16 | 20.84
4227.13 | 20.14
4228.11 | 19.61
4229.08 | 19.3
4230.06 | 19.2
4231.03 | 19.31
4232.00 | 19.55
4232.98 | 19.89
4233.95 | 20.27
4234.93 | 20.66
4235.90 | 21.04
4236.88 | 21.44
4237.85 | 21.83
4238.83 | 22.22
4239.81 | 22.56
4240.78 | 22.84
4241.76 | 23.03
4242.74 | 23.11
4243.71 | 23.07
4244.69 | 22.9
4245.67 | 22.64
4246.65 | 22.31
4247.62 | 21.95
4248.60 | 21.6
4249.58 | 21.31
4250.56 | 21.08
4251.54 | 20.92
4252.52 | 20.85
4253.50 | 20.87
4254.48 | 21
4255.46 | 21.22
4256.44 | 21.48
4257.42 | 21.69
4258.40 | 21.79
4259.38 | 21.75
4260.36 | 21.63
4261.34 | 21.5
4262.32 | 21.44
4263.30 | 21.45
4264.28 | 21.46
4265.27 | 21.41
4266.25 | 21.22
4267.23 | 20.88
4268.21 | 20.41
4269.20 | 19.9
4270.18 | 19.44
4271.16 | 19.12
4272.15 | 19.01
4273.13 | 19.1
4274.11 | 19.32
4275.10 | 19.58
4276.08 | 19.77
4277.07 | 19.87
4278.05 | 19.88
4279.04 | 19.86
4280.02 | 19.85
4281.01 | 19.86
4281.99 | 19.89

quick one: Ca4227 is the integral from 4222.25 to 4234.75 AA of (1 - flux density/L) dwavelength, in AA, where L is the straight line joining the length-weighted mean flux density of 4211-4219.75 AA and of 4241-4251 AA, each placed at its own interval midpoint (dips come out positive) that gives 0.9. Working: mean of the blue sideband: 21.9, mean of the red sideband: 22.3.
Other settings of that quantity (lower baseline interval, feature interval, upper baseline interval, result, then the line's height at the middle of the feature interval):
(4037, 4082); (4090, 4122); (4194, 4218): 4.7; 20.9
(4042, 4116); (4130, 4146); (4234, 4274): -0.5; 20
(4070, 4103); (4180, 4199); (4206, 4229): 0.6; 21.3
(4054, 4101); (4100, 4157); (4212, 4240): 2.3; 20.2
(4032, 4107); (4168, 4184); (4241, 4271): 0.4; 20.8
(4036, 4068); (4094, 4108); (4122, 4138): 2.9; 20.7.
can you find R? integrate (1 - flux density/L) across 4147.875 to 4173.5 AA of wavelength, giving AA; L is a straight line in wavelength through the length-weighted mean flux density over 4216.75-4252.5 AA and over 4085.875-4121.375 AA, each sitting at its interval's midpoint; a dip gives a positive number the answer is -1.7 AA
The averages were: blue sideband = 18.2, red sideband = 21.6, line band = 21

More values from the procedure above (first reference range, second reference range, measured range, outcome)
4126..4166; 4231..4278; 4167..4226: -0.6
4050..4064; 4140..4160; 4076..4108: 3.3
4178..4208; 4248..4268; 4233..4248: -0.6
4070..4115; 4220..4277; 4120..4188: -4.4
